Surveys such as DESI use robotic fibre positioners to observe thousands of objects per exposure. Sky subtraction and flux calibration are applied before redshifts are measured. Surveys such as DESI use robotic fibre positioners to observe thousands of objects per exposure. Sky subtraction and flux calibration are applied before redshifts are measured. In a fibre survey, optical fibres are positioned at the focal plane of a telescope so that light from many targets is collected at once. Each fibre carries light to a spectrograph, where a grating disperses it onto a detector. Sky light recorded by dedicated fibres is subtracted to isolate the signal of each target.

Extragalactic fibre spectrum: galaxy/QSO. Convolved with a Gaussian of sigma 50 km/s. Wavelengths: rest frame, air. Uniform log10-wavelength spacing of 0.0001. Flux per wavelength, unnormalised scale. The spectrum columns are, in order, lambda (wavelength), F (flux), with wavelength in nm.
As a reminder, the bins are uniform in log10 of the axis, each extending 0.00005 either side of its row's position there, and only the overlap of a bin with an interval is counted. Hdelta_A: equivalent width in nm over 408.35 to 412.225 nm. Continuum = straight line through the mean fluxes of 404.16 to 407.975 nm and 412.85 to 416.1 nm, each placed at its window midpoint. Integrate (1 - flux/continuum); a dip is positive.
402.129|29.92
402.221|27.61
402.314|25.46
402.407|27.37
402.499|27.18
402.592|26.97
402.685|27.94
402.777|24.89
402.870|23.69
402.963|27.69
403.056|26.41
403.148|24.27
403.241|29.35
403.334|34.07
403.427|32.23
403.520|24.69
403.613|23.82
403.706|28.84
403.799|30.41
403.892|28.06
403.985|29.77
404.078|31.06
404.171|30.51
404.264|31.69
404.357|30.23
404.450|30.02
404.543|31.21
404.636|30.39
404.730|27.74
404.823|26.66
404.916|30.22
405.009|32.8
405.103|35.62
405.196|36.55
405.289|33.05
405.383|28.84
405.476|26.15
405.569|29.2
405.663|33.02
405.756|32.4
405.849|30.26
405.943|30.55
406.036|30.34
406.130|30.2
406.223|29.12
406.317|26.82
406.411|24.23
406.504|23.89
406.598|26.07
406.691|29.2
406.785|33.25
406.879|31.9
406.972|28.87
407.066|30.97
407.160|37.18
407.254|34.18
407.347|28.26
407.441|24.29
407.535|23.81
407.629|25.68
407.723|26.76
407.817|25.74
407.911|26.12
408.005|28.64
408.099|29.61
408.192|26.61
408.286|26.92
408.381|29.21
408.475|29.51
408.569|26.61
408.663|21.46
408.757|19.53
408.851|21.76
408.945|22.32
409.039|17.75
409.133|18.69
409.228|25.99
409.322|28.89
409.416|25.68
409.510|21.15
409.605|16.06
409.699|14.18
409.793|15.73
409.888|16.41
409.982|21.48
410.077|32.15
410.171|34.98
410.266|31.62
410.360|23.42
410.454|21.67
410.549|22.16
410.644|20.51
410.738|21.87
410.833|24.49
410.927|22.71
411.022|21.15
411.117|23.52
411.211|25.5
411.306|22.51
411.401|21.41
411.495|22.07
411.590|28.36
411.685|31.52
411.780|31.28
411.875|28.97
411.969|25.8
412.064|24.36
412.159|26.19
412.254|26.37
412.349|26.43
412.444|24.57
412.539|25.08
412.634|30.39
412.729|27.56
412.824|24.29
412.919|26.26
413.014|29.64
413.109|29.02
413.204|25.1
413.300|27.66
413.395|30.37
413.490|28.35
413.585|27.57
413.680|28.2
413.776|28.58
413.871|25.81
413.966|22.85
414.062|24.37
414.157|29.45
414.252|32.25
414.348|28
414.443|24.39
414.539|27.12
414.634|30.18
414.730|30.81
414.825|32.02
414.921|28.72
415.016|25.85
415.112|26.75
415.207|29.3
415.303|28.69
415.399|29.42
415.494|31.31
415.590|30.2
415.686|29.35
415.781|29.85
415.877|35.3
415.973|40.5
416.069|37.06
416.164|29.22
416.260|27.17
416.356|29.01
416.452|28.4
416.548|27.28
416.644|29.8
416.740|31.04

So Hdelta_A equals 0.71 nm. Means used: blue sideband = 29.6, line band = 23.9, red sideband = 29.1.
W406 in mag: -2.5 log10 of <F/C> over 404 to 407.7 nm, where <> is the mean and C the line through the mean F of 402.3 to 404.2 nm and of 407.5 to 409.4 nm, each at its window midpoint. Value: -0.13 mag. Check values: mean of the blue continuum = 27.9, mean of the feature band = 29.9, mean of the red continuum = 25.1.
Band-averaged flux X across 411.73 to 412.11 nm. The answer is 27.7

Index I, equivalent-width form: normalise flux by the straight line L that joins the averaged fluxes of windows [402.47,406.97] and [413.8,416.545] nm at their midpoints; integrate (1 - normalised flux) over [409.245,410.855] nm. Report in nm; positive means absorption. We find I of 0.340 nm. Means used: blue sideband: 29.2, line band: 23.1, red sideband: 29.4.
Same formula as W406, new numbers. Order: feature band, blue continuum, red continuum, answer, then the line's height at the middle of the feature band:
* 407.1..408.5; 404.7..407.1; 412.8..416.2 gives 0.06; 29.7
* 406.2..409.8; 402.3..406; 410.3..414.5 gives 0.08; 27.8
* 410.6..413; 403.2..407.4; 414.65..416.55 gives 0.19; 30.3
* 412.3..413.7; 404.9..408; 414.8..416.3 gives 0.11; 30.4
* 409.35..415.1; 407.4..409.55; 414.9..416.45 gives 0.08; 27.8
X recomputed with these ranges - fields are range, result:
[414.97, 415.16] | 26.3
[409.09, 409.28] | 22.5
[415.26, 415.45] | 29.2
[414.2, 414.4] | 30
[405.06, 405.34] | 35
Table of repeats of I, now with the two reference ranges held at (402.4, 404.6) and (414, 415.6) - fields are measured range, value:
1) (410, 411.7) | 0.220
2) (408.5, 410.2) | 0.378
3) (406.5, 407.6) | -0.036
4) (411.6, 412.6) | 0.051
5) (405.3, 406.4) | -0.044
